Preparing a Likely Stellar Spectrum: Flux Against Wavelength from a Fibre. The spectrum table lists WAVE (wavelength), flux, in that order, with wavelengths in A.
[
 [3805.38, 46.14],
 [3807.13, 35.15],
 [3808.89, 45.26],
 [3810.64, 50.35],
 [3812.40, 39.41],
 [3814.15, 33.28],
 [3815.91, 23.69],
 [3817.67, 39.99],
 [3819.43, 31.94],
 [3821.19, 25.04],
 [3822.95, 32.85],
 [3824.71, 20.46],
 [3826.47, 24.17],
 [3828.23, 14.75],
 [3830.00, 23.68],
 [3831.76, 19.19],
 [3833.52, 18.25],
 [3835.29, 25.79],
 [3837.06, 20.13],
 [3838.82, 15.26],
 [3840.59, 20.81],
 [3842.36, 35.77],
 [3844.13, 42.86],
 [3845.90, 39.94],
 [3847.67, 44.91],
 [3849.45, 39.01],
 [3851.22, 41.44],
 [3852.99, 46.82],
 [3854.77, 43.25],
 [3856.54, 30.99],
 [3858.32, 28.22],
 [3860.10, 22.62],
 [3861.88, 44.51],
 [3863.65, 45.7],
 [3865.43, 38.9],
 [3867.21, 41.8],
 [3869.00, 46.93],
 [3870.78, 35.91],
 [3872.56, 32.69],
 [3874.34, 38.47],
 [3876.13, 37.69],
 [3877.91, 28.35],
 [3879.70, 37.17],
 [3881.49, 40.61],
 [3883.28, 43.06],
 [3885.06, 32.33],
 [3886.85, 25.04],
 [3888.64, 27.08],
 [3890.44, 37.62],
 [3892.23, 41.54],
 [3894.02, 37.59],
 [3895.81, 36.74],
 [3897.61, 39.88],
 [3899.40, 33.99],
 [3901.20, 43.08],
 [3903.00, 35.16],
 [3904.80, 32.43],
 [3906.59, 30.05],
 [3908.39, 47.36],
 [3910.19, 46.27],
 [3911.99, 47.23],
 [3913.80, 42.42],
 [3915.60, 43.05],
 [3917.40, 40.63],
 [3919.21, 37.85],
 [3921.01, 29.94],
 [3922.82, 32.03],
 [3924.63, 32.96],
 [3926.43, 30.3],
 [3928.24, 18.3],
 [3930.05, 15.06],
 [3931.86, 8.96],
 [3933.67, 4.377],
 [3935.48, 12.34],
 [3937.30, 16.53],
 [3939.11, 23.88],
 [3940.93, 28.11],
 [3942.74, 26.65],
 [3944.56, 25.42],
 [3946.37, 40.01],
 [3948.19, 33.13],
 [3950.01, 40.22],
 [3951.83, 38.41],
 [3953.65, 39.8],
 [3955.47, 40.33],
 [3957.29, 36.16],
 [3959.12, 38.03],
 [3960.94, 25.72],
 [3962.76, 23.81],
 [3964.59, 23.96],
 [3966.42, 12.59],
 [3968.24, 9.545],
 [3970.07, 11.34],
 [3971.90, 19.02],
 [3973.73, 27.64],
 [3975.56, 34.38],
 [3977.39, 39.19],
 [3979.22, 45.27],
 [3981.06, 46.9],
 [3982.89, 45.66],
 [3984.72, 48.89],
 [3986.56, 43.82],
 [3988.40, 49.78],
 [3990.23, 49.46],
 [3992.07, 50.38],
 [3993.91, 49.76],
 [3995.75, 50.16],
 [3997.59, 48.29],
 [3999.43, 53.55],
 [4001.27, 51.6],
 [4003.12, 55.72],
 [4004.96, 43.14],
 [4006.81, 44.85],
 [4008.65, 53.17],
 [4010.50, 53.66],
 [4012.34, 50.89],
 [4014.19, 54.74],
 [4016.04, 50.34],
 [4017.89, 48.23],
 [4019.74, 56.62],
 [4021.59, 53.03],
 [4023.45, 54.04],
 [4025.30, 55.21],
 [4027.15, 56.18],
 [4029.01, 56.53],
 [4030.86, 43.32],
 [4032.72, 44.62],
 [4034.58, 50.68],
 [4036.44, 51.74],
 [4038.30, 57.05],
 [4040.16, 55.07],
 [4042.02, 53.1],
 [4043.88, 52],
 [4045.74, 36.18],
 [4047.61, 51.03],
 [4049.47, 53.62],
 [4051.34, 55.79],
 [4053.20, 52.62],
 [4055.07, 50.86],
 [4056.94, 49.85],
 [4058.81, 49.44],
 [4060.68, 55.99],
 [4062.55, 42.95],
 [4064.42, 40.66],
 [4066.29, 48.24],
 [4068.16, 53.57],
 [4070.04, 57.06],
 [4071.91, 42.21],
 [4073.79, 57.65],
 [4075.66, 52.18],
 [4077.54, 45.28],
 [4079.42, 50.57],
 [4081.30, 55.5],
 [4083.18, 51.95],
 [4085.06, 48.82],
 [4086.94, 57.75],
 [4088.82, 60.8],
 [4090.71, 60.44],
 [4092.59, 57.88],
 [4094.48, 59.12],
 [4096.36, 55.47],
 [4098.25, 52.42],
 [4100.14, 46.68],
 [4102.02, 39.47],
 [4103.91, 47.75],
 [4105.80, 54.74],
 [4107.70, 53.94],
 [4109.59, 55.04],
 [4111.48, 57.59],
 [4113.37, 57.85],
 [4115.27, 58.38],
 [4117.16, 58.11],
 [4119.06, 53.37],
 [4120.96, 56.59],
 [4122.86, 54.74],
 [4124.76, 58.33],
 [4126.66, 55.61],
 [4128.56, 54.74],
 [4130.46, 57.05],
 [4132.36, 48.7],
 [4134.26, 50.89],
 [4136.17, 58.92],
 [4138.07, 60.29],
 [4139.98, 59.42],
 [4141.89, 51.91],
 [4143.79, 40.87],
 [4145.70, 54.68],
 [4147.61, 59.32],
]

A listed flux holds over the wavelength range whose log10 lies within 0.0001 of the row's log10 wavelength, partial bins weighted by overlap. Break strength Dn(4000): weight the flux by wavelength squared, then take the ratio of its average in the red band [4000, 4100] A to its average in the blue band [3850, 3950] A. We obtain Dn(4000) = 1.7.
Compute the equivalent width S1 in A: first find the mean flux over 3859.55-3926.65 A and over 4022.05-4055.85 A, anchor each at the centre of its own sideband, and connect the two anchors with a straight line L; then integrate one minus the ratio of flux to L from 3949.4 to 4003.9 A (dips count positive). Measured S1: 8.99 A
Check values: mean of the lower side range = 37.4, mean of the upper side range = 51.7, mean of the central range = 38.3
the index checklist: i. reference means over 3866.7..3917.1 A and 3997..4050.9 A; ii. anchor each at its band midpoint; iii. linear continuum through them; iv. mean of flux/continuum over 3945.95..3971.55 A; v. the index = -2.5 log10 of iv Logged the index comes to 0.46 mag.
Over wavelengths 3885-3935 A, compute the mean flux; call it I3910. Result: 33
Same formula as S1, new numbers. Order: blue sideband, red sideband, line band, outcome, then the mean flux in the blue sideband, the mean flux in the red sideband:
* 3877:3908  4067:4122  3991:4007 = -1.7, 35.6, 53.7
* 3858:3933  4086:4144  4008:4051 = -4.2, 35.4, 54.9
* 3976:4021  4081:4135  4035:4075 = 0.9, 49.2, 54.5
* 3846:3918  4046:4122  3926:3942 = 9.4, 38.2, 52.6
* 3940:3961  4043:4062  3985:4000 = -2.9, 34.7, 50.6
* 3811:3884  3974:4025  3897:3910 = 0.4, 33.2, 48.9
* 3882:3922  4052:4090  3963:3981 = 7.3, 37.8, 51.3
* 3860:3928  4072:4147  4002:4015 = -1.3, 37.3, 54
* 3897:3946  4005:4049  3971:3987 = 1.2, 30.6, 51.3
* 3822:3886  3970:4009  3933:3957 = 7.1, 33.2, 44.3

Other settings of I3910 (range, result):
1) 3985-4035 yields 50.8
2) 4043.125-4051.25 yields 48.9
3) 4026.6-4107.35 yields 51.5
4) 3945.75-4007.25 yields 38.5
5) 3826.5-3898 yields 33.9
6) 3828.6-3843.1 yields 22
